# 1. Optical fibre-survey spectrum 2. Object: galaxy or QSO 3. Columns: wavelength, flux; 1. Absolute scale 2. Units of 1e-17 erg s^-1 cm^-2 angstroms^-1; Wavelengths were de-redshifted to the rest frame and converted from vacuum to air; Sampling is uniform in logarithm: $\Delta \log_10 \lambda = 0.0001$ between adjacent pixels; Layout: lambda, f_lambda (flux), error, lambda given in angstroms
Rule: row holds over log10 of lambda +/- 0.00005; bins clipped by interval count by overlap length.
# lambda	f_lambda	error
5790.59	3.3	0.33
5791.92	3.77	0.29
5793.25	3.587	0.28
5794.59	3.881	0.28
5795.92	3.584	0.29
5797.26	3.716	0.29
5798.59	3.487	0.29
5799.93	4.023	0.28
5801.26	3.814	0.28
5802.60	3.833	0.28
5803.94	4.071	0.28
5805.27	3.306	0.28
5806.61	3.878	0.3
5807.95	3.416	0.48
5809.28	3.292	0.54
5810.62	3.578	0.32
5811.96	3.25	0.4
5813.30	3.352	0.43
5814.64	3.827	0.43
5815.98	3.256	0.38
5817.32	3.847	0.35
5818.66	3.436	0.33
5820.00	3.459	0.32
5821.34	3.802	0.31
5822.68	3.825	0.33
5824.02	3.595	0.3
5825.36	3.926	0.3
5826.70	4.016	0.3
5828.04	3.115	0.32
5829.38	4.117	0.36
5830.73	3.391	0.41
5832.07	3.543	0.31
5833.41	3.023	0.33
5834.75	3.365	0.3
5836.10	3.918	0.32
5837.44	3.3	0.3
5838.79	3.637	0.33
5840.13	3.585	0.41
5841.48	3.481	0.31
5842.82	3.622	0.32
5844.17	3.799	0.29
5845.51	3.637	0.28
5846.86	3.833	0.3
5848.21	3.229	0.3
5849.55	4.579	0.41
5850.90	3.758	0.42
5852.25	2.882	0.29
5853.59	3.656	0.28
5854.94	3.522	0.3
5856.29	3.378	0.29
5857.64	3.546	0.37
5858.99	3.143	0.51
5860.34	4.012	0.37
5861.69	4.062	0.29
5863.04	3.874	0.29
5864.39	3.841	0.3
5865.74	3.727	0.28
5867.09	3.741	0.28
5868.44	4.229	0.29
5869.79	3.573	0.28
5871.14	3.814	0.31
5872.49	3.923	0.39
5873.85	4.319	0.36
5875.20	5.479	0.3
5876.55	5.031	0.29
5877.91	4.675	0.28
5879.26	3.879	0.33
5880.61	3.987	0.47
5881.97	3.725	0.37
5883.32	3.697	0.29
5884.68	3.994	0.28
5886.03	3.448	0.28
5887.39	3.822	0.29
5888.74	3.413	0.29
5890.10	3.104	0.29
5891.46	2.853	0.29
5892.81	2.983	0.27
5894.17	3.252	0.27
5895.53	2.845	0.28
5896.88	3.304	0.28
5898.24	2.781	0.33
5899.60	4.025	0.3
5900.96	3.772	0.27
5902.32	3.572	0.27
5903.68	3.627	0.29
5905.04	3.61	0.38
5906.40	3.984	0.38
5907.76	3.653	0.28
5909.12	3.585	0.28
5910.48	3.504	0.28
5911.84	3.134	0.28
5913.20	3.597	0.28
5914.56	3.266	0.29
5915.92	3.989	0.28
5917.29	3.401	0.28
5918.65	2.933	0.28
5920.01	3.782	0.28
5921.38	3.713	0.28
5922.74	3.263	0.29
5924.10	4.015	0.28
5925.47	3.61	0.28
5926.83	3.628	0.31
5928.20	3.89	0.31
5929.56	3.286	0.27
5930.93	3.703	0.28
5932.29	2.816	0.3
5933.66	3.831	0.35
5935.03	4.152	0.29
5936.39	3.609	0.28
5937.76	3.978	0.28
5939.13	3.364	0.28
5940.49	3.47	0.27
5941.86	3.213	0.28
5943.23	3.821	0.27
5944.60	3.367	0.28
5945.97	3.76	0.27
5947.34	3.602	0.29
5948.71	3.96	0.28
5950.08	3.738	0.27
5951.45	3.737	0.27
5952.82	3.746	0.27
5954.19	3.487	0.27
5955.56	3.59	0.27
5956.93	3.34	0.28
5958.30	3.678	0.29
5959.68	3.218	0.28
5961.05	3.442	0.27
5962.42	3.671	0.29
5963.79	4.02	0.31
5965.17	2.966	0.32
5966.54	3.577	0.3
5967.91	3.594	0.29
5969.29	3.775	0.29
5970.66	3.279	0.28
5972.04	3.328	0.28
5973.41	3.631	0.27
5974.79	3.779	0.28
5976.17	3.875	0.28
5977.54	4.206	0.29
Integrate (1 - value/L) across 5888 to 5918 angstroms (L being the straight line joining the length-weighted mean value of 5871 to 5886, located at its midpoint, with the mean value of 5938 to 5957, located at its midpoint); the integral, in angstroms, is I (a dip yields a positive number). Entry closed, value 4.3 angstroms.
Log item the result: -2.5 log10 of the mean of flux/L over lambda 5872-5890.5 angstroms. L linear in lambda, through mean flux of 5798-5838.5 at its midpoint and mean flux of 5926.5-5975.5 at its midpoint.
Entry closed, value -0.13 mag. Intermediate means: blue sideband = 3.6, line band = 4.05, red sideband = 3.58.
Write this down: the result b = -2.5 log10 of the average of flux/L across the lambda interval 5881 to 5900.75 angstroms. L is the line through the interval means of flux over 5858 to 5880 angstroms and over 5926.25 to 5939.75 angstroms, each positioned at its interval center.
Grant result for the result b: 0.16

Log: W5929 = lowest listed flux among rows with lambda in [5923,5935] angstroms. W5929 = 2.816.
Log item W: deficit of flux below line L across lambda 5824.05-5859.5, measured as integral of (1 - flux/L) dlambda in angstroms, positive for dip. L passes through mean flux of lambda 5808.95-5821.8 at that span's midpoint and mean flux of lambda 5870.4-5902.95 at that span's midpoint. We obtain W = 0.1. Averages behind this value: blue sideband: 3.51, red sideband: 3.74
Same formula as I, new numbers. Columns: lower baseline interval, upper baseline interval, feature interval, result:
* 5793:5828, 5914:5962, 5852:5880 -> -2.45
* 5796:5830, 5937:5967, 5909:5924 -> 0.46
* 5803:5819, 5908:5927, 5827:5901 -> -2.89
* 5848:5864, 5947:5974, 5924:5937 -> -0.16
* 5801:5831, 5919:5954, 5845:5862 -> 0.02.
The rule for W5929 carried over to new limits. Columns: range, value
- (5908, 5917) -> 3.134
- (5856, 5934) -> 2.781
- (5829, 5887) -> 2.882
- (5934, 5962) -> 3.213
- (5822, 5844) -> 3.023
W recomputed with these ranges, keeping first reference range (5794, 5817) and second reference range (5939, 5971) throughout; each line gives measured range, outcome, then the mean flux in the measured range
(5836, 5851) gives -0.3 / 3.69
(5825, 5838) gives 0.2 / 3.57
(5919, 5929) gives -0.3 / 3.67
